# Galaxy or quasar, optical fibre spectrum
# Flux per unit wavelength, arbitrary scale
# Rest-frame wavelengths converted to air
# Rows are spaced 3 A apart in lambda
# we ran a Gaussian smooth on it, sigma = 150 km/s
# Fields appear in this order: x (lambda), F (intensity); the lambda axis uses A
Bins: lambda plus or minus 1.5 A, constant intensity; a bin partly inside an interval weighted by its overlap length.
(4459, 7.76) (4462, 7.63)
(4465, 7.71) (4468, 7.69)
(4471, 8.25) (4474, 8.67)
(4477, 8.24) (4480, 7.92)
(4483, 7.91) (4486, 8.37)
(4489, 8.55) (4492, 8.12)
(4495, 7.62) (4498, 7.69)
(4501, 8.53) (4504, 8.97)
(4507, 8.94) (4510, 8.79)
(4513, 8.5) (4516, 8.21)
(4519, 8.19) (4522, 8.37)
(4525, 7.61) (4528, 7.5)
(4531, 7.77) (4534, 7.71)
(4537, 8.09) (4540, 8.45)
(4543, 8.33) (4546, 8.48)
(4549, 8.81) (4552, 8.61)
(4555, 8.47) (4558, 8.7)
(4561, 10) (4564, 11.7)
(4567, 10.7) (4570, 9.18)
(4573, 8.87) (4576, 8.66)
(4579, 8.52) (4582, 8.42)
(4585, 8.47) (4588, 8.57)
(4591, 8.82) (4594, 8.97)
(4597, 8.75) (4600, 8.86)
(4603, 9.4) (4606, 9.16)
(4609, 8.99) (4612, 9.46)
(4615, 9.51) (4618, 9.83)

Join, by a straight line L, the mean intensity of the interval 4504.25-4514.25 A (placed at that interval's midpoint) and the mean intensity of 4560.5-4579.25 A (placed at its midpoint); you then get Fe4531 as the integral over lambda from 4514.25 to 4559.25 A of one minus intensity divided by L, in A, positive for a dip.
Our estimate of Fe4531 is 4.8 A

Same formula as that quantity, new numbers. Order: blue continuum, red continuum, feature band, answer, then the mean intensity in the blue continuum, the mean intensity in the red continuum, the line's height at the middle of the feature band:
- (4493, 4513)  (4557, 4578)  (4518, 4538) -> 2.3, 8.42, 9.68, 8.91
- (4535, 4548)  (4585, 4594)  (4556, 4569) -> -2.6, 8.33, 8.7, 8.49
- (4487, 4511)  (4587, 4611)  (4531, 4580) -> -1.2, 8.39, 8.96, 8.71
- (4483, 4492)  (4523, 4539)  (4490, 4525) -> -1.1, 8.31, 7.78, 8.07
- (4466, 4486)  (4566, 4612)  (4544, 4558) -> 0.1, 8.12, 8.95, 8.67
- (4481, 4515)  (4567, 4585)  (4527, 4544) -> 1.2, 8.35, 8.87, 8.6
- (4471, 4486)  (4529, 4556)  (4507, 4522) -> -0.4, 8.21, 8.28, 8.25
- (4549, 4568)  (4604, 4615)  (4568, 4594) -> 1.9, 9.6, 9.25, 9.45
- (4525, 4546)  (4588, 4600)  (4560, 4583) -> -2.8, 7.99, 8.81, 8.5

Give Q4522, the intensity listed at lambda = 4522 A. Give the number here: 8.37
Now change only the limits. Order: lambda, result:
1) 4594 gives 8.97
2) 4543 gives 8.33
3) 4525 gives 7.61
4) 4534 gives 7.71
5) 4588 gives 8.57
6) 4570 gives 9.18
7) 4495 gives 7.62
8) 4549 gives 8.81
